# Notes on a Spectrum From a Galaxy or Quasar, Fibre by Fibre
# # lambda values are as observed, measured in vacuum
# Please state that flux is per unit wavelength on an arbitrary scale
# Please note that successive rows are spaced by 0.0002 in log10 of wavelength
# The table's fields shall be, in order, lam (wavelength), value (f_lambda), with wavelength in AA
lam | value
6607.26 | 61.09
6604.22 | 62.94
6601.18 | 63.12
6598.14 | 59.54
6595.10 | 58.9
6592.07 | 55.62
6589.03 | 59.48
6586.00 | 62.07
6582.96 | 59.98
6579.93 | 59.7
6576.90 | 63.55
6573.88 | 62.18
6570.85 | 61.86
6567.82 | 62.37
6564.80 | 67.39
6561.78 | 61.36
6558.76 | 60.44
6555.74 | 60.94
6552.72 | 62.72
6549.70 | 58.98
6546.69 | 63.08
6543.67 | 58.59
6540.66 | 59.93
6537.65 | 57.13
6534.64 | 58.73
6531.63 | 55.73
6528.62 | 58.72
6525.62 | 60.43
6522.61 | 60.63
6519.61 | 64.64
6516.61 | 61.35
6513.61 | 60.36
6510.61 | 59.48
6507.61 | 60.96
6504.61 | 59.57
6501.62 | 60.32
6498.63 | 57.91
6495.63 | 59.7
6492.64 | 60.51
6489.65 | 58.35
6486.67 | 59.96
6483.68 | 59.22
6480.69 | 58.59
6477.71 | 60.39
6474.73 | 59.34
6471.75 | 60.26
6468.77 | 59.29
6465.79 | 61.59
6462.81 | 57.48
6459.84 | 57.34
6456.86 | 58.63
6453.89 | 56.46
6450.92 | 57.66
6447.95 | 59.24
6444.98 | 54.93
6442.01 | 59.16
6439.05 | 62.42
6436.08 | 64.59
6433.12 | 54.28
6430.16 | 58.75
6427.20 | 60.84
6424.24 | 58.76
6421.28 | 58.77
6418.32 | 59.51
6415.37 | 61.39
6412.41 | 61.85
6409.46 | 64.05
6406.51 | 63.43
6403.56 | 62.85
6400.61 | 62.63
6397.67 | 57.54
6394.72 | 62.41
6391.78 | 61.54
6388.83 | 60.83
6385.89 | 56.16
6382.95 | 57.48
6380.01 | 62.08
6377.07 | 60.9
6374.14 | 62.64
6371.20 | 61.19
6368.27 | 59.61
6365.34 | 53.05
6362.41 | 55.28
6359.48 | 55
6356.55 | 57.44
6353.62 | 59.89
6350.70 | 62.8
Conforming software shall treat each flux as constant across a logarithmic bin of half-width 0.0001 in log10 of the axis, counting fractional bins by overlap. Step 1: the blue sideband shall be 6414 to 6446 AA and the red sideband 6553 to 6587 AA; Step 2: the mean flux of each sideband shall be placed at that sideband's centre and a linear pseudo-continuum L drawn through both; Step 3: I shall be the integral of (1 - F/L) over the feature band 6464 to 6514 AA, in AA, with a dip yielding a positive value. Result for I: 0.67 AA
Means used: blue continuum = 59.5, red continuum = 62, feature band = 59.7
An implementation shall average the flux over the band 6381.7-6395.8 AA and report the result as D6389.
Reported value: 59.6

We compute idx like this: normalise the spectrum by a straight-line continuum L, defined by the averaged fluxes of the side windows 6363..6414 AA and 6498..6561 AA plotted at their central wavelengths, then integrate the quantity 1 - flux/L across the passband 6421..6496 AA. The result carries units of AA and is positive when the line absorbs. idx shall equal 1.5 AA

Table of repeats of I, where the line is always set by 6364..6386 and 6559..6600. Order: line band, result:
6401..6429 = -0.7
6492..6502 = 0.2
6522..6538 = 0.6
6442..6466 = 0.9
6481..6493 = 0.2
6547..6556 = 0.0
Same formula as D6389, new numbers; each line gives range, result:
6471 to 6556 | 59.9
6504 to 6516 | 60.2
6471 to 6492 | 59.5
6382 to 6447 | 60.2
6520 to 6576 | 60.7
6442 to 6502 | 58.8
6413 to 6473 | 59.1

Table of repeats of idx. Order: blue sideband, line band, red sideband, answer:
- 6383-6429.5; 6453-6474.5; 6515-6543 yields 0.50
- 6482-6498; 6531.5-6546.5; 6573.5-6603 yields 0.31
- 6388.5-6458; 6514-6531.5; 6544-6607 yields 0.05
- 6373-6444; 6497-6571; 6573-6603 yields -0.08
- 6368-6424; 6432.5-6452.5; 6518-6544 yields 0.43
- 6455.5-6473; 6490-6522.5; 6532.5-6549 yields -0.66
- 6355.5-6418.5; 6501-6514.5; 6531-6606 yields 0.08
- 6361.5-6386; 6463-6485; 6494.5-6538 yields -0.06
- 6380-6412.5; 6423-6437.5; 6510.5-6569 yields 0.35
